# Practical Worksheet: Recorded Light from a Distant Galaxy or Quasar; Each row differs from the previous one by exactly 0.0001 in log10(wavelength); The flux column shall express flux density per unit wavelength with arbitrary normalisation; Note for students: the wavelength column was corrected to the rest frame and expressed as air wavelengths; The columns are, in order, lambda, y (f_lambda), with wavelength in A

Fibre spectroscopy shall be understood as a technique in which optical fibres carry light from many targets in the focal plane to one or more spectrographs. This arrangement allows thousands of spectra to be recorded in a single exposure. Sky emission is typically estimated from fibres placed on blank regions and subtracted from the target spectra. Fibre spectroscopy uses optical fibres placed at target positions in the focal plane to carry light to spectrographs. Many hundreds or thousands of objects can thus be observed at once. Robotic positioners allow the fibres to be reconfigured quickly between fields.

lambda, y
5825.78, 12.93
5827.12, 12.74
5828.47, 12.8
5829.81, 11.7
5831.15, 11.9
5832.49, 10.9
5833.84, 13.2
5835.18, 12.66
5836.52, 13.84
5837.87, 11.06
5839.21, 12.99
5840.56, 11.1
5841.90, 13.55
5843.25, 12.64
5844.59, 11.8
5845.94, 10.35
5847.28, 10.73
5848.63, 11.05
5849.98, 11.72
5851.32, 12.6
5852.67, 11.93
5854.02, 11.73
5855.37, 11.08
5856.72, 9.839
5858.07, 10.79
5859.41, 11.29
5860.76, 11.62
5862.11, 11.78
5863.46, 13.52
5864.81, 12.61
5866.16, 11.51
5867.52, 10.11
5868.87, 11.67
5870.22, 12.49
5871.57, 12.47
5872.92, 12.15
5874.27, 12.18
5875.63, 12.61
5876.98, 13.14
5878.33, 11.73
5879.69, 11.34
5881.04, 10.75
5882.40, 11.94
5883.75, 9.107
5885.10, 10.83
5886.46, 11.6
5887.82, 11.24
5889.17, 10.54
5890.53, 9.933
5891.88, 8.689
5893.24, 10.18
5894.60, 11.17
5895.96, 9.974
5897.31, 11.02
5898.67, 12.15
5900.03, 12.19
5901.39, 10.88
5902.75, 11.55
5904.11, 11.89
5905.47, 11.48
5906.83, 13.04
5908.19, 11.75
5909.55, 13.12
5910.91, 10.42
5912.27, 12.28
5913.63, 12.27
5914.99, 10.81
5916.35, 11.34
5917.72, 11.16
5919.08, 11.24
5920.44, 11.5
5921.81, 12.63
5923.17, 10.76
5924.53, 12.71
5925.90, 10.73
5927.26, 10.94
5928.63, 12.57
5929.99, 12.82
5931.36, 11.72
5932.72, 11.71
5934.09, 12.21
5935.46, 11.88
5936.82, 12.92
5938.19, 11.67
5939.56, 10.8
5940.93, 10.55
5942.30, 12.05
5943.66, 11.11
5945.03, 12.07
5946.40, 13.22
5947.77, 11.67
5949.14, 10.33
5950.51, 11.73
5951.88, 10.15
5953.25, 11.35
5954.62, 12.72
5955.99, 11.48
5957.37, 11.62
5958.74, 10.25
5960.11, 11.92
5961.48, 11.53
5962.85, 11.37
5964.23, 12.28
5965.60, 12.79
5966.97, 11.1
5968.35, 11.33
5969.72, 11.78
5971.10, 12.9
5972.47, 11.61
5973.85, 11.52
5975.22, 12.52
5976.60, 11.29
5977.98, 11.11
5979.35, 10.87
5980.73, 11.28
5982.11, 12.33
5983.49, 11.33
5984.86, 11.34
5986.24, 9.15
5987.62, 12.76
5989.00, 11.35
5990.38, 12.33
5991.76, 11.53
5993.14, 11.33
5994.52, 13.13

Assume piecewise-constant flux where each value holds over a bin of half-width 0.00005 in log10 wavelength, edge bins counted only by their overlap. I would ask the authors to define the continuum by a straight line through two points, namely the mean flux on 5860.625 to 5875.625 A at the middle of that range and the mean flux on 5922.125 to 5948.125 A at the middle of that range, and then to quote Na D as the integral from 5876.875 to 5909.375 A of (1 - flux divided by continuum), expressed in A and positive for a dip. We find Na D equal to 2.1 A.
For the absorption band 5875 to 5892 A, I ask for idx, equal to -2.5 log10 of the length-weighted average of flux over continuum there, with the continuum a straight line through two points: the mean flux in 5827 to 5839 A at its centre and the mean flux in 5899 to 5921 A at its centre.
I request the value 0.08 mag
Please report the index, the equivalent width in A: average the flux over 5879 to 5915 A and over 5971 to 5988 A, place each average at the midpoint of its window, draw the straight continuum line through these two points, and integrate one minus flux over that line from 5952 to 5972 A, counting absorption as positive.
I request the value -0.5 A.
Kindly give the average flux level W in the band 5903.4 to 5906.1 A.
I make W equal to 11.7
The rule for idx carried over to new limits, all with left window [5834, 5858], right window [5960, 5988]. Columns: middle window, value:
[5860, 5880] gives -0.03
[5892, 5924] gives 0.02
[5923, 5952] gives 0.00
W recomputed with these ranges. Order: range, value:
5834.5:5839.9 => 12.6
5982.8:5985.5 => 11.4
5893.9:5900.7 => 11.3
